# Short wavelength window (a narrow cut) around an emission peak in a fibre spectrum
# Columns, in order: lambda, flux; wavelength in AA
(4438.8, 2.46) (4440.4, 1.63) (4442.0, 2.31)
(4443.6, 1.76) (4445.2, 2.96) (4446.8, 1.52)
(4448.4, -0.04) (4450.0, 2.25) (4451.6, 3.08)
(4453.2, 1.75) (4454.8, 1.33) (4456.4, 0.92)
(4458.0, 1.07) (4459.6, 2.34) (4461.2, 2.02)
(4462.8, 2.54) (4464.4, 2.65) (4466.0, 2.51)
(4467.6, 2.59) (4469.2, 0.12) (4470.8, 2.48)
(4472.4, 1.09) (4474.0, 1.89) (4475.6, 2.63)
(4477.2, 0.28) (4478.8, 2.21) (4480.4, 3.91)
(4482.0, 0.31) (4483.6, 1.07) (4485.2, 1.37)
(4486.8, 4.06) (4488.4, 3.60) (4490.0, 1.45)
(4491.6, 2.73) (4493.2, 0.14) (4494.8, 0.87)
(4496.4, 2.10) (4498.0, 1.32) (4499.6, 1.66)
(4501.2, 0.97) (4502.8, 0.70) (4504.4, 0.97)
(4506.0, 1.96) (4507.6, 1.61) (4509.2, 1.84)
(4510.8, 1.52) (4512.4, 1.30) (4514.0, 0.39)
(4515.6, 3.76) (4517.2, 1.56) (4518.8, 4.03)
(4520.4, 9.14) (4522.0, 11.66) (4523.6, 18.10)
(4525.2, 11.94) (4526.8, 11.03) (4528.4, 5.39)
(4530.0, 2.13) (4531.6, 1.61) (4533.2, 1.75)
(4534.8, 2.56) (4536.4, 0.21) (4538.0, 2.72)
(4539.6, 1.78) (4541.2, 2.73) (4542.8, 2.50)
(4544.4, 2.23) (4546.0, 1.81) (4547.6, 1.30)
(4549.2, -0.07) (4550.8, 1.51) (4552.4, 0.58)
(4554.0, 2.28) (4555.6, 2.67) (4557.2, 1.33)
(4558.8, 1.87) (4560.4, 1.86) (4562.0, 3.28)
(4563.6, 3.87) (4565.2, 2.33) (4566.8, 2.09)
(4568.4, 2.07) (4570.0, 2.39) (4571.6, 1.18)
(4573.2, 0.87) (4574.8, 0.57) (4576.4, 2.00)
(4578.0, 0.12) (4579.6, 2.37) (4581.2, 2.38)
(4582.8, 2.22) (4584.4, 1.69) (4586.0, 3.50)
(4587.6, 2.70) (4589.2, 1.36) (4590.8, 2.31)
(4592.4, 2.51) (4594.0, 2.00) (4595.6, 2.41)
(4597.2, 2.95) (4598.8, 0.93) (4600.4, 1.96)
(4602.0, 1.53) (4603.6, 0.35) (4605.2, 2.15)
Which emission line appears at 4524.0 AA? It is [O II]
